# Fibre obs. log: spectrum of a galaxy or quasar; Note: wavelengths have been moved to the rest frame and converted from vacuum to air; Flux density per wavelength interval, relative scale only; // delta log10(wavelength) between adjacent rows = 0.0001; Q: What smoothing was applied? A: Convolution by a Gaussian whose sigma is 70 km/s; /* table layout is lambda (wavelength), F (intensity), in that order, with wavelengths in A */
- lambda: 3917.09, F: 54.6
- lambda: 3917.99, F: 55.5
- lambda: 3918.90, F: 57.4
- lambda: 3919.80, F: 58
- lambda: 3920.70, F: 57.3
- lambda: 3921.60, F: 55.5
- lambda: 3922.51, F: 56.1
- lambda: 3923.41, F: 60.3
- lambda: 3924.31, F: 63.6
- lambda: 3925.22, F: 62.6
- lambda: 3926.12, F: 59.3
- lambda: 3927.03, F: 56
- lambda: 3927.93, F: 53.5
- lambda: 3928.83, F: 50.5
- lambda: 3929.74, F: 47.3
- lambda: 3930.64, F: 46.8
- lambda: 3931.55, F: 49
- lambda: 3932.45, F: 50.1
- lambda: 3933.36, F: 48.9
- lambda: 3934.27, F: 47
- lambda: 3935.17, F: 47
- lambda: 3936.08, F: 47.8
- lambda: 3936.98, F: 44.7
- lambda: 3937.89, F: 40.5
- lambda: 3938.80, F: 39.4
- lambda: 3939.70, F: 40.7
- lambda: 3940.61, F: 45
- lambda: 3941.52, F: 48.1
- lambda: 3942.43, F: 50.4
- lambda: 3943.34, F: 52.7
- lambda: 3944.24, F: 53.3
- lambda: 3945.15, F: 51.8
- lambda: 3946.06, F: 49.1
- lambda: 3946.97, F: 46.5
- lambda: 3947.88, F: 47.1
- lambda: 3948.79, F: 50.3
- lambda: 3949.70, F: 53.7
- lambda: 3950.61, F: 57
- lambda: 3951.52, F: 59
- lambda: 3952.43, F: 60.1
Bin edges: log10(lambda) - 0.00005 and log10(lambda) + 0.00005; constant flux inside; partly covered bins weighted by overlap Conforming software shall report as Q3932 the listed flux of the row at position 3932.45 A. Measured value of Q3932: 50.1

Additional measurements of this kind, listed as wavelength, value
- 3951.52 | 59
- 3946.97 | 46.5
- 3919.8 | 58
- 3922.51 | 56.1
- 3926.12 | 59.3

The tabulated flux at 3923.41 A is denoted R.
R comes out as 60.3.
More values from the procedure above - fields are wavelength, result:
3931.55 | 49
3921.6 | 55.5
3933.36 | 48.9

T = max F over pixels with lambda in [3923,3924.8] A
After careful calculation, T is 63.6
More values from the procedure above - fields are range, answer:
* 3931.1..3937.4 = 50.1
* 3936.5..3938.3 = 44.7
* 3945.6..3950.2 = 53.7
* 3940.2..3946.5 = 53.3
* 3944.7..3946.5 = 51.8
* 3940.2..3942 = 48.1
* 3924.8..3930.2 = 62.6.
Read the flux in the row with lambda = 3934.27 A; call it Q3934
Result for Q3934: 47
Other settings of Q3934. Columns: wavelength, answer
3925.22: 62.6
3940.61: 45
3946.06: 49.1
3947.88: 47.1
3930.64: 46.8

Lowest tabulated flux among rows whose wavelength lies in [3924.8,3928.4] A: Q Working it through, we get 53.5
